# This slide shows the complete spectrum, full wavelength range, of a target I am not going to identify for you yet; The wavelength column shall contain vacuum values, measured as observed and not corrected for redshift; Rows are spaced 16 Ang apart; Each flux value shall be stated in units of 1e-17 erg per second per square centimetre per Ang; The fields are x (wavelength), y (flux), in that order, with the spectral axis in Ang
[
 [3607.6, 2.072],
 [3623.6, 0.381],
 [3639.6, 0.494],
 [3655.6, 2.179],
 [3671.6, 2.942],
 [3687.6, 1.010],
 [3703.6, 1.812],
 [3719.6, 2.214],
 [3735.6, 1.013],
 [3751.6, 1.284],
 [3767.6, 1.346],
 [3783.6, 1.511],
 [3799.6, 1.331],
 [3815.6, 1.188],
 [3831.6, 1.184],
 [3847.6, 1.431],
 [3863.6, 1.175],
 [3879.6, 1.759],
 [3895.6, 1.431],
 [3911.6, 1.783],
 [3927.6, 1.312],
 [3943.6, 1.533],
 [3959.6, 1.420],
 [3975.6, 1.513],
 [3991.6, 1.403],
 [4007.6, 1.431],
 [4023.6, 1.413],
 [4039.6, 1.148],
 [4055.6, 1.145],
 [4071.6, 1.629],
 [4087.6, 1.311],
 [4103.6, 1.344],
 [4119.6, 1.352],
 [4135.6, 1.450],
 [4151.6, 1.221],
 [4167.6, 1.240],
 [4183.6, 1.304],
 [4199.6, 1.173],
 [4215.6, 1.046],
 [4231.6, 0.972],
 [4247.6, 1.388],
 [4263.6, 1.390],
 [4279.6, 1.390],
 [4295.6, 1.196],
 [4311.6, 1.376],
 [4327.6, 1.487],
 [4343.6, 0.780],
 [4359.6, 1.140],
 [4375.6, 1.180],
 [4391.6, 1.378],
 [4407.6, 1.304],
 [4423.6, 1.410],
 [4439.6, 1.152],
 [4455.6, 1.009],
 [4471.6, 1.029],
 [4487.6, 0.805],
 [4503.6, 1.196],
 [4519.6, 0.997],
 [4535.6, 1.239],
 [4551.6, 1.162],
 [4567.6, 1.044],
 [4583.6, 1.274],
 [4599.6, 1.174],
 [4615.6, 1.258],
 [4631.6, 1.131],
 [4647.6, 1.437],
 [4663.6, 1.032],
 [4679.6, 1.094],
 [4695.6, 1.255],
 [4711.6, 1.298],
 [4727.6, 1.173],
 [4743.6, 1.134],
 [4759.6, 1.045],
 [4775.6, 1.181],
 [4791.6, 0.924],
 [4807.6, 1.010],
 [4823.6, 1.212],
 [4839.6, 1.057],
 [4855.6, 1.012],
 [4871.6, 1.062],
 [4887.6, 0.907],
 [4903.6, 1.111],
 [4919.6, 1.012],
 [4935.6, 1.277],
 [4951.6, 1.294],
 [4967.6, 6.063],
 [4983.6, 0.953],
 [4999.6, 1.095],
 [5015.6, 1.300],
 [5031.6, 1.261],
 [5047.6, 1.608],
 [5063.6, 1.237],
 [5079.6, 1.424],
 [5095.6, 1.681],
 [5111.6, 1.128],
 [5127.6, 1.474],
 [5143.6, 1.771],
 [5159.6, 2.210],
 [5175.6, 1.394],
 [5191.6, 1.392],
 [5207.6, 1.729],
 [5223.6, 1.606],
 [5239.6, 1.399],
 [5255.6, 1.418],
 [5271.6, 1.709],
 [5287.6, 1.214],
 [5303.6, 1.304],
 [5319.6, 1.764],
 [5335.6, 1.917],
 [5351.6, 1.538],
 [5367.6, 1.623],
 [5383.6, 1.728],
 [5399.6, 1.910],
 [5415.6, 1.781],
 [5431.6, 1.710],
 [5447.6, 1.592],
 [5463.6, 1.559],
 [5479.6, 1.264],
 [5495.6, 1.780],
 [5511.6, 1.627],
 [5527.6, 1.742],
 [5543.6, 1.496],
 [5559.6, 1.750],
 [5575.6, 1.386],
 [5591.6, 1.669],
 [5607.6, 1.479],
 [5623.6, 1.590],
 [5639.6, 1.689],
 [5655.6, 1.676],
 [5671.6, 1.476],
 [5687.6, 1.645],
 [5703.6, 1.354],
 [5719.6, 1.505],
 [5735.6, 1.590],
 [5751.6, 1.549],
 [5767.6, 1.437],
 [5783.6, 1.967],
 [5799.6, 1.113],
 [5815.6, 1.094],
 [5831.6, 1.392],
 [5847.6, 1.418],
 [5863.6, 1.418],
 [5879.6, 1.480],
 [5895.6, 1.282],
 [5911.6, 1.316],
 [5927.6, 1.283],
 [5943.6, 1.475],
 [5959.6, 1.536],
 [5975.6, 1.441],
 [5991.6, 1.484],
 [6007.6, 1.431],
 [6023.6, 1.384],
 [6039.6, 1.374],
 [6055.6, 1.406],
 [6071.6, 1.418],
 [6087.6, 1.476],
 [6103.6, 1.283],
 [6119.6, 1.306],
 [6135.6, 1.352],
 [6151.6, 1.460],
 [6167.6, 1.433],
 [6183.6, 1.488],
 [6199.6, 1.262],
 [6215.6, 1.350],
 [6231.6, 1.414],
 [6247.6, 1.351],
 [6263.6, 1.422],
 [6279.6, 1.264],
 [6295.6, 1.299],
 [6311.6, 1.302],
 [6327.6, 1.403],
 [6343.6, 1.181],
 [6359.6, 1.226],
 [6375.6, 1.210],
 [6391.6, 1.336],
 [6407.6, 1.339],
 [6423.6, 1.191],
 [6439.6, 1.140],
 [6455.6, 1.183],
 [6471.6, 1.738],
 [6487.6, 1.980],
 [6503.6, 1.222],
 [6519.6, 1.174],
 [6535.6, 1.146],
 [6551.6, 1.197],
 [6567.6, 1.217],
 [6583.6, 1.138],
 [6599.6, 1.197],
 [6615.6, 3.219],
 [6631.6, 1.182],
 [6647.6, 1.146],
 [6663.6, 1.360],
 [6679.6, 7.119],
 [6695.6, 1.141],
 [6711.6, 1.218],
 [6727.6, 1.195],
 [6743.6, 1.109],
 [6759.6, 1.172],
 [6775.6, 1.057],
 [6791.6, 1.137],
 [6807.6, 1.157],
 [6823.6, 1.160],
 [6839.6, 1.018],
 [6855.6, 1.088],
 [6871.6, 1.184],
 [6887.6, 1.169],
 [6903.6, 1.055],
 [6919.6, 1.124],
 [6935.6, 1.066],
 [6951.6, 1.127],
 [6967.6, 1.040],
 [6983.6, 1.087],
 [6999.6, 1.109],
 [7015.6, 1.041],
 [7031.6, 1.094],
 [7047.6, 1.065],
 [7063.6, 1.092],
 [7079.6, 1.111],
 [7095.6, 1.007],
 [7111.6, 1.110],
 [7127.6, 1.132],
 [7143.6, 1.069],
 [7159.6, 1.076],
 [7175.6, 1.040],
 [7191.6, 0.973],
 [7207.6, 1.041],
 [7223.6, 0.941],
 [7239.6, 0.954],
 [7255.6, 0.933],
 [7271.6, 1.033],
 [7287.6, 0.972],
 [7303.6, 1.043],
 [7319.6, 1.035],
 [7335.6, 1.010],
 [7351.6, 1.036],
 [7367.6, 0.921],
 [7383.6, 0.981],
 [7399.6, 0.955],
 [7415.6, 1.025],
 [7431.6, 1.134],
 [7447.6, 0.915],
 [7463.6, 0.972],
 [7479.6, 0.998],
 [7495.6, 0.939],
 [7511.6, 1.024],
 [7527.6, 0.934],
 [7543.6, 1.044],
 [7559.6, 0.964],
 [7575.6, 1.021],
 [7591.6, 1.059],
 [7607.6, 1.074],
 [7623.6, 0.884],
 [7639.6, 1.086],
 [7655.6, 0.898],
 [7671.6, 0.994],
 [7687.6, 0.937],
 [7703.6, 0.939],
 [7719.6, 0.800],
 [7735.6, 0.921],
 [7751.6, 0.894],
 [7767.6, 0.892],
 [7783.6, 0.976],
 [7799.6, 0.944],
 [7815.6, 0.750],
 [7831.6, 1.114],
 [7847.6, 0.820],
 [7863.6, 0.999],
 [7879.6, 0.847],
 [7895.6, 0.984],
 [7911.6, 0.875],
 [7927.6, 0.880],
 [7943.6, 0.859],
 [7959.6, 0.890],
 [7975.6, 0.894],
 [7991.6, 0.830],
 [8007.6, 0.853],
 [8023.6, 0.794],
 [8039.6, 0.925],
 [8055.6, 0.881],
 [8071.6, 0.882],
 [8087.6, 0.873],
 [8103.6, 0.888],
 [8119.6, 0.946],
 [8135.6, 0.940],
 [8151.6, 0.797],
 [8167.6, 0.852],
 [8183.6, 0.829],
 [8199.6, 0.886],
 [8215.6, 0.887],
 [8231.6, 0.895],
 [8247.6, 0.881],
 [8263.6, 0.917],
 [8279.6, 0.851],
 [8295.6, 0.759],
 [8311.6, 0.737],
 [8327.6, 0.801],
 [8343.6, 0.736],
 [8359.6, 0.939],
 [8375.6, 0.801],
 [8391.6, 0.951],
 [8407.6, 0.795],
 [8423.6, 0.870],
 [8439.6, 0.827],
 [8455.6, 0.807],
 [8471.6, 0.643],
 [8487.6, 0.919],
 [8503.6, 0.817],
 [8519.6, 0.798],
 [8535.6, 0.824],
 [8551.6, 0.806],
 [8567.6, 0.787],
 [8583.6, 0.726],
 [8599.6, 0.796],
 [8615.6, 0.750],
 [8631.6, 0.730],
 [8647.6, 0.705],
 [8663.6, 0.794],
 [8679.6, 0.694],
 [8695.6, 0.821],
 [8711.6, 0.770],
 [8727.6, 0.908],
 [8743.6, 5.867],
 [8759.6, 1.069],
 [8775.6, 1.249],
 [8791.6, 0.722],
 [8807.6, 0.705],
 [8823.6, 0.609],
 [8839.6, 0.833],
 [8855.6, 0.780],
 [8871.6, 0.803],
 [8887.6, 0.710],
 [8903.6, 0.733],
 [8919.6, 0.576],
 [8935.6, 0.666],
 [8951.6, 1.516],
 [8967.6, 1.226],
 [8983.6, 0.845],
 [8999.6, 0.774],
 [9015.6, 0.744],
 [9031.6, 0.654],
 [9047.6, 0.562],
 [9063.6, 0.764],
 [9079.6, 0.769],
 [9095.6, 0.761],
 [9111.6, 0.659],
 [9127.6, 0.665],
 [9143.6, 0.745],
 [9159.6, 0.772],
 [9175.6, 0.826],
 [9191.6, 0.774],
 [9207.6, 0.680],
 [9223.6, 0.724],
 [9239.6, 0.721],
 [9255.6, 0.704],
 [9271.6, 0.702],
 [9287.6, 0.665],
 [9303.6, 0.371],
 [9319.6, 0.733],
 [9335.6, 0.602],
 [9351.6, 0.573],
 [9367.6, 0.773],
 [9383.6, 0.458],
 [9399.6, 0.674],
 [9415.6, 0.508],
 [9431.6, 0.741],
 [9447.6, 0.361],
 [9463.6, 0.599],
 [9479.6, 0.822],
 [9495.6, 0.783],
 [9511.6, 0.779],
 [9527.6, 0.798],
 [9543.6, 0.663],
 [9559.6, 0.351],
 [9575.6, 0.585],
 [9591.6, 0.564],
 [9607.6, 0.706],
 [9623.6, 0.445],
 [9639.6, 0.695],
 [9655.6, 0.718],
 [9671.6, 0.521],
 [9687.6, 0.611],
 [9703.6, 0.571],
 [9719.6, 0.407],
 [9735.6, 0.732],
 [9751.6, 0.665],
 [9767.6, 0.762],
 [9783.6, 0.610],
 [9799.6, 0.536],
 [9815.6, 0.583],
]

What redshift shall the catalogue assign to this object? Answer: 0.33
